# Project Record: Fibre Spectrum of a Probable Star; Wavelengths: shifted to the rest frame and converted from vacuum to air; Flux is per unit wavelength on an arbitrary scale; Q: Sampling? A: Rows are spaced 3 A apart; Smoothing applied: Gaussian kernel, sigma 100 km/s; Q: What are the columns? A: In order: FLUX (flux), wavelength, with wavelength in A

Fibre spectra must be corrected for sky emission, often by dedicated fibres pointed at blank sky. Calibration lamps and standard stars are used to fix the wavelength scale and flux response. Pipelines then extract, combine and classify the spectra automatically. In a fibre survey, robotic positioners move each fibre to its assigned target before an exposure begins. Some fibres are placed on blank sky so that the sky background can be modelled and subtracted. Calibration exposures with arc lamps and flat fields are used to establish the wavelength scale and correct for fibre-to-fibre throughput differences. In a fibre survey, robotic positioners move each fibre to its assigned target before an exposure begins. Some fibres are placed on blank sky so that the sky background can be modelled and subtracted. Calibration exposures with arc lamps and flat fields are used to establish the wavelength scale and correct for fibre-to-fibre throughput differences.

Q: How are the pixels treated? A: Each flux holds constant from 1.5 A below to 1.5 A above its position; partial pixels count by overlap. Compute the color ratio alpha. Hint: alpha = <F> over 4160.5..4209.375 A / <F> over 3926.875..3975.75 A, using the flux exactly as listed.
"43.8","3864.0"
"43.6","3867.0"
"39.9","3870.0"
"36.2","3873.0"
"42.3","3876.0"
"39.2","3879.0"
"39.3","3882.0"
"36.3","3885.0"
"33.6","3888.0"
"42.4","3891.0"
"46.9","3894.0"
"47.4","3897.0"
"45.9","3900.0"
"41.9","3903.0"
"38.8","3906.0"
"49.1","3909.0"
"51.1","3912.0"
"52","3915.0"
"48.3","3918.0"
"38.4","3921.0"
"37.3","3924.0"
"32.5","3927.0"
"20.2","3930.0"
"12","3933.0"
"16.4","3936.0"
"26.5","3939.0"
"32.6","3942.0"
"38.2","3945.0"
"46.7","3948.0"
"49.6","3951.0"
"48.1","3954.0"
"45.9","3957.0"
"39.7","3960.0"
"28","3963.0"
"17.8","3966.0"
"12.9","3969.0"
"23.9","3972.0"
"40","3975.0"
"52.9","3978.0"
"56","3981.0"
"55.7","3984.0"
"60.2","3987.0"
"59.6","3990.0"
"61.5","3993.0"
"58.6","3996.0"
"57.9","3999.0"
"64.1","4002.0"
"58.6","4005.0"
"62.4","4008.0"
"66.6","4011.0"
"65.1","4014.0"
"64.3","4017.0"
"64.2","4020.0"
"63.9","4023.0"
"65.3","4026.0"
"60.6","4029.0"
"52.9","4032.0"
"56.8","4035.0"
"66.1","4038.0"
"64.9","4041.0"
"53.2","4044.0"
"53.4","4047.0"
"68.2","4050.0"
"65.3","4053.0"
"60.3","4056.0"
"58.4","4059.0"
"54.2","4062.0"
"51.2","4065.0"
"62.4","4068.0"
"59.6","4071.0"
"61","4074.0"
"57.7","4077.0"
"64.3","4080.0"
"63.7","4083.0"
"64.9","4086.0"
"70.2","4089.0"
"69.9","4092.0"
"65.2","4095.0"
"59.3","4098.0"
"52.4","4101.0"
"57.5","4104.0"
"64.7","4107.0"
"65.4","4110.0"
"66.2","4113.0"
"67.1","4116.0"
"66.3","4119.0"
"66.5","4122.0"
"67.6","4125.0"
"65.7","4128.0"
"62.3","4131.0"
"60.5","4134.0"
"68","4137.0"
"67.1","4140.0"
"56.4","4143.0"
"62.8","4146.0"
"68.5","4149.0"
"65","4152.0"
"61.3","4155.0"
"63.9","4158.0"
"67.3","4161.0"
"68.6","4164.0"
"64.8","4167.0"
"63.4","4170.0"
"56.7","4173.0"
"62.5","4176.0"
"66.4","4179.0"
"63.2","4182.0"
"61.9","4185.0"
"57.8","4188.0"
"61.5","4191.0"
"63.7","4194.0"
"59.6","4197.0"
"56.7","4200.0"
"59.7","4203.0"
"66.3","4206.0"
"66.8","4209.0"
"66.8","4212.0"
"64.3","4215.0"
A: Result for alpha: 2.01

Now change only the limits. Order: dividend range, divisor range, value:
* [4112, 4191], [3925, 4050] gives 1.32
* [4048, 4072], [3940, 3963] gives 1.44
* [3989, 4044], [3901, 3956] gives 1.63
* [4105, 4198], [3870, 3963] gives 1.64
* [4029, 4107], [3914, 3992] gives 1.59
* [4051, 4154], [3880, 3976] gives 1.71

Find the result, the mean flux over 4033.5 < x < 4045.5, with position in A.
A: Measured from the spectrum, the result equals 60.2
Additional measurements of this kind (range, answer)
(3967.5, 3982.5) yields 37.1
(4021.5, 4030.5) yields 63.3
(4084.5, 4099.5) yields 65.9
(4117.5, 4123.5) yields 66.4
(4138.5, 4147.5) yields 62.1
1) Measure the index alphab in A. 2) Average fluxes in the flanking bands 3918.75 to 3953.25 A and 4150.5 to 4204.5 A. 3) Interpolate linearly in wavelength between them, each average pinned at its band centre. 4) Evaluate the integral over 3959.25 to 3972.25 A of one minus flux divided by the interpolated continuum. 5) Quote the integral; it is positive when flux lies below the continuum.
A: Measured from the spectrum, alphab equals 4.5 A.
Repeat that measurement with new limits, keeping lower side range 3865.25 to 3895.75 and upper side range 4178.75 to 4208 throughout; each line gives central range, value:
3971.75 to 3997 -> -3.2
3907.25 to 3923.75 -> -1.7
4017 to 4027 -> -2.9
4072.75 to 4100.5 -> -4.8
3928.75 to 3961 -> 7.6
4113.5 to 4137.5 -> -3.6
